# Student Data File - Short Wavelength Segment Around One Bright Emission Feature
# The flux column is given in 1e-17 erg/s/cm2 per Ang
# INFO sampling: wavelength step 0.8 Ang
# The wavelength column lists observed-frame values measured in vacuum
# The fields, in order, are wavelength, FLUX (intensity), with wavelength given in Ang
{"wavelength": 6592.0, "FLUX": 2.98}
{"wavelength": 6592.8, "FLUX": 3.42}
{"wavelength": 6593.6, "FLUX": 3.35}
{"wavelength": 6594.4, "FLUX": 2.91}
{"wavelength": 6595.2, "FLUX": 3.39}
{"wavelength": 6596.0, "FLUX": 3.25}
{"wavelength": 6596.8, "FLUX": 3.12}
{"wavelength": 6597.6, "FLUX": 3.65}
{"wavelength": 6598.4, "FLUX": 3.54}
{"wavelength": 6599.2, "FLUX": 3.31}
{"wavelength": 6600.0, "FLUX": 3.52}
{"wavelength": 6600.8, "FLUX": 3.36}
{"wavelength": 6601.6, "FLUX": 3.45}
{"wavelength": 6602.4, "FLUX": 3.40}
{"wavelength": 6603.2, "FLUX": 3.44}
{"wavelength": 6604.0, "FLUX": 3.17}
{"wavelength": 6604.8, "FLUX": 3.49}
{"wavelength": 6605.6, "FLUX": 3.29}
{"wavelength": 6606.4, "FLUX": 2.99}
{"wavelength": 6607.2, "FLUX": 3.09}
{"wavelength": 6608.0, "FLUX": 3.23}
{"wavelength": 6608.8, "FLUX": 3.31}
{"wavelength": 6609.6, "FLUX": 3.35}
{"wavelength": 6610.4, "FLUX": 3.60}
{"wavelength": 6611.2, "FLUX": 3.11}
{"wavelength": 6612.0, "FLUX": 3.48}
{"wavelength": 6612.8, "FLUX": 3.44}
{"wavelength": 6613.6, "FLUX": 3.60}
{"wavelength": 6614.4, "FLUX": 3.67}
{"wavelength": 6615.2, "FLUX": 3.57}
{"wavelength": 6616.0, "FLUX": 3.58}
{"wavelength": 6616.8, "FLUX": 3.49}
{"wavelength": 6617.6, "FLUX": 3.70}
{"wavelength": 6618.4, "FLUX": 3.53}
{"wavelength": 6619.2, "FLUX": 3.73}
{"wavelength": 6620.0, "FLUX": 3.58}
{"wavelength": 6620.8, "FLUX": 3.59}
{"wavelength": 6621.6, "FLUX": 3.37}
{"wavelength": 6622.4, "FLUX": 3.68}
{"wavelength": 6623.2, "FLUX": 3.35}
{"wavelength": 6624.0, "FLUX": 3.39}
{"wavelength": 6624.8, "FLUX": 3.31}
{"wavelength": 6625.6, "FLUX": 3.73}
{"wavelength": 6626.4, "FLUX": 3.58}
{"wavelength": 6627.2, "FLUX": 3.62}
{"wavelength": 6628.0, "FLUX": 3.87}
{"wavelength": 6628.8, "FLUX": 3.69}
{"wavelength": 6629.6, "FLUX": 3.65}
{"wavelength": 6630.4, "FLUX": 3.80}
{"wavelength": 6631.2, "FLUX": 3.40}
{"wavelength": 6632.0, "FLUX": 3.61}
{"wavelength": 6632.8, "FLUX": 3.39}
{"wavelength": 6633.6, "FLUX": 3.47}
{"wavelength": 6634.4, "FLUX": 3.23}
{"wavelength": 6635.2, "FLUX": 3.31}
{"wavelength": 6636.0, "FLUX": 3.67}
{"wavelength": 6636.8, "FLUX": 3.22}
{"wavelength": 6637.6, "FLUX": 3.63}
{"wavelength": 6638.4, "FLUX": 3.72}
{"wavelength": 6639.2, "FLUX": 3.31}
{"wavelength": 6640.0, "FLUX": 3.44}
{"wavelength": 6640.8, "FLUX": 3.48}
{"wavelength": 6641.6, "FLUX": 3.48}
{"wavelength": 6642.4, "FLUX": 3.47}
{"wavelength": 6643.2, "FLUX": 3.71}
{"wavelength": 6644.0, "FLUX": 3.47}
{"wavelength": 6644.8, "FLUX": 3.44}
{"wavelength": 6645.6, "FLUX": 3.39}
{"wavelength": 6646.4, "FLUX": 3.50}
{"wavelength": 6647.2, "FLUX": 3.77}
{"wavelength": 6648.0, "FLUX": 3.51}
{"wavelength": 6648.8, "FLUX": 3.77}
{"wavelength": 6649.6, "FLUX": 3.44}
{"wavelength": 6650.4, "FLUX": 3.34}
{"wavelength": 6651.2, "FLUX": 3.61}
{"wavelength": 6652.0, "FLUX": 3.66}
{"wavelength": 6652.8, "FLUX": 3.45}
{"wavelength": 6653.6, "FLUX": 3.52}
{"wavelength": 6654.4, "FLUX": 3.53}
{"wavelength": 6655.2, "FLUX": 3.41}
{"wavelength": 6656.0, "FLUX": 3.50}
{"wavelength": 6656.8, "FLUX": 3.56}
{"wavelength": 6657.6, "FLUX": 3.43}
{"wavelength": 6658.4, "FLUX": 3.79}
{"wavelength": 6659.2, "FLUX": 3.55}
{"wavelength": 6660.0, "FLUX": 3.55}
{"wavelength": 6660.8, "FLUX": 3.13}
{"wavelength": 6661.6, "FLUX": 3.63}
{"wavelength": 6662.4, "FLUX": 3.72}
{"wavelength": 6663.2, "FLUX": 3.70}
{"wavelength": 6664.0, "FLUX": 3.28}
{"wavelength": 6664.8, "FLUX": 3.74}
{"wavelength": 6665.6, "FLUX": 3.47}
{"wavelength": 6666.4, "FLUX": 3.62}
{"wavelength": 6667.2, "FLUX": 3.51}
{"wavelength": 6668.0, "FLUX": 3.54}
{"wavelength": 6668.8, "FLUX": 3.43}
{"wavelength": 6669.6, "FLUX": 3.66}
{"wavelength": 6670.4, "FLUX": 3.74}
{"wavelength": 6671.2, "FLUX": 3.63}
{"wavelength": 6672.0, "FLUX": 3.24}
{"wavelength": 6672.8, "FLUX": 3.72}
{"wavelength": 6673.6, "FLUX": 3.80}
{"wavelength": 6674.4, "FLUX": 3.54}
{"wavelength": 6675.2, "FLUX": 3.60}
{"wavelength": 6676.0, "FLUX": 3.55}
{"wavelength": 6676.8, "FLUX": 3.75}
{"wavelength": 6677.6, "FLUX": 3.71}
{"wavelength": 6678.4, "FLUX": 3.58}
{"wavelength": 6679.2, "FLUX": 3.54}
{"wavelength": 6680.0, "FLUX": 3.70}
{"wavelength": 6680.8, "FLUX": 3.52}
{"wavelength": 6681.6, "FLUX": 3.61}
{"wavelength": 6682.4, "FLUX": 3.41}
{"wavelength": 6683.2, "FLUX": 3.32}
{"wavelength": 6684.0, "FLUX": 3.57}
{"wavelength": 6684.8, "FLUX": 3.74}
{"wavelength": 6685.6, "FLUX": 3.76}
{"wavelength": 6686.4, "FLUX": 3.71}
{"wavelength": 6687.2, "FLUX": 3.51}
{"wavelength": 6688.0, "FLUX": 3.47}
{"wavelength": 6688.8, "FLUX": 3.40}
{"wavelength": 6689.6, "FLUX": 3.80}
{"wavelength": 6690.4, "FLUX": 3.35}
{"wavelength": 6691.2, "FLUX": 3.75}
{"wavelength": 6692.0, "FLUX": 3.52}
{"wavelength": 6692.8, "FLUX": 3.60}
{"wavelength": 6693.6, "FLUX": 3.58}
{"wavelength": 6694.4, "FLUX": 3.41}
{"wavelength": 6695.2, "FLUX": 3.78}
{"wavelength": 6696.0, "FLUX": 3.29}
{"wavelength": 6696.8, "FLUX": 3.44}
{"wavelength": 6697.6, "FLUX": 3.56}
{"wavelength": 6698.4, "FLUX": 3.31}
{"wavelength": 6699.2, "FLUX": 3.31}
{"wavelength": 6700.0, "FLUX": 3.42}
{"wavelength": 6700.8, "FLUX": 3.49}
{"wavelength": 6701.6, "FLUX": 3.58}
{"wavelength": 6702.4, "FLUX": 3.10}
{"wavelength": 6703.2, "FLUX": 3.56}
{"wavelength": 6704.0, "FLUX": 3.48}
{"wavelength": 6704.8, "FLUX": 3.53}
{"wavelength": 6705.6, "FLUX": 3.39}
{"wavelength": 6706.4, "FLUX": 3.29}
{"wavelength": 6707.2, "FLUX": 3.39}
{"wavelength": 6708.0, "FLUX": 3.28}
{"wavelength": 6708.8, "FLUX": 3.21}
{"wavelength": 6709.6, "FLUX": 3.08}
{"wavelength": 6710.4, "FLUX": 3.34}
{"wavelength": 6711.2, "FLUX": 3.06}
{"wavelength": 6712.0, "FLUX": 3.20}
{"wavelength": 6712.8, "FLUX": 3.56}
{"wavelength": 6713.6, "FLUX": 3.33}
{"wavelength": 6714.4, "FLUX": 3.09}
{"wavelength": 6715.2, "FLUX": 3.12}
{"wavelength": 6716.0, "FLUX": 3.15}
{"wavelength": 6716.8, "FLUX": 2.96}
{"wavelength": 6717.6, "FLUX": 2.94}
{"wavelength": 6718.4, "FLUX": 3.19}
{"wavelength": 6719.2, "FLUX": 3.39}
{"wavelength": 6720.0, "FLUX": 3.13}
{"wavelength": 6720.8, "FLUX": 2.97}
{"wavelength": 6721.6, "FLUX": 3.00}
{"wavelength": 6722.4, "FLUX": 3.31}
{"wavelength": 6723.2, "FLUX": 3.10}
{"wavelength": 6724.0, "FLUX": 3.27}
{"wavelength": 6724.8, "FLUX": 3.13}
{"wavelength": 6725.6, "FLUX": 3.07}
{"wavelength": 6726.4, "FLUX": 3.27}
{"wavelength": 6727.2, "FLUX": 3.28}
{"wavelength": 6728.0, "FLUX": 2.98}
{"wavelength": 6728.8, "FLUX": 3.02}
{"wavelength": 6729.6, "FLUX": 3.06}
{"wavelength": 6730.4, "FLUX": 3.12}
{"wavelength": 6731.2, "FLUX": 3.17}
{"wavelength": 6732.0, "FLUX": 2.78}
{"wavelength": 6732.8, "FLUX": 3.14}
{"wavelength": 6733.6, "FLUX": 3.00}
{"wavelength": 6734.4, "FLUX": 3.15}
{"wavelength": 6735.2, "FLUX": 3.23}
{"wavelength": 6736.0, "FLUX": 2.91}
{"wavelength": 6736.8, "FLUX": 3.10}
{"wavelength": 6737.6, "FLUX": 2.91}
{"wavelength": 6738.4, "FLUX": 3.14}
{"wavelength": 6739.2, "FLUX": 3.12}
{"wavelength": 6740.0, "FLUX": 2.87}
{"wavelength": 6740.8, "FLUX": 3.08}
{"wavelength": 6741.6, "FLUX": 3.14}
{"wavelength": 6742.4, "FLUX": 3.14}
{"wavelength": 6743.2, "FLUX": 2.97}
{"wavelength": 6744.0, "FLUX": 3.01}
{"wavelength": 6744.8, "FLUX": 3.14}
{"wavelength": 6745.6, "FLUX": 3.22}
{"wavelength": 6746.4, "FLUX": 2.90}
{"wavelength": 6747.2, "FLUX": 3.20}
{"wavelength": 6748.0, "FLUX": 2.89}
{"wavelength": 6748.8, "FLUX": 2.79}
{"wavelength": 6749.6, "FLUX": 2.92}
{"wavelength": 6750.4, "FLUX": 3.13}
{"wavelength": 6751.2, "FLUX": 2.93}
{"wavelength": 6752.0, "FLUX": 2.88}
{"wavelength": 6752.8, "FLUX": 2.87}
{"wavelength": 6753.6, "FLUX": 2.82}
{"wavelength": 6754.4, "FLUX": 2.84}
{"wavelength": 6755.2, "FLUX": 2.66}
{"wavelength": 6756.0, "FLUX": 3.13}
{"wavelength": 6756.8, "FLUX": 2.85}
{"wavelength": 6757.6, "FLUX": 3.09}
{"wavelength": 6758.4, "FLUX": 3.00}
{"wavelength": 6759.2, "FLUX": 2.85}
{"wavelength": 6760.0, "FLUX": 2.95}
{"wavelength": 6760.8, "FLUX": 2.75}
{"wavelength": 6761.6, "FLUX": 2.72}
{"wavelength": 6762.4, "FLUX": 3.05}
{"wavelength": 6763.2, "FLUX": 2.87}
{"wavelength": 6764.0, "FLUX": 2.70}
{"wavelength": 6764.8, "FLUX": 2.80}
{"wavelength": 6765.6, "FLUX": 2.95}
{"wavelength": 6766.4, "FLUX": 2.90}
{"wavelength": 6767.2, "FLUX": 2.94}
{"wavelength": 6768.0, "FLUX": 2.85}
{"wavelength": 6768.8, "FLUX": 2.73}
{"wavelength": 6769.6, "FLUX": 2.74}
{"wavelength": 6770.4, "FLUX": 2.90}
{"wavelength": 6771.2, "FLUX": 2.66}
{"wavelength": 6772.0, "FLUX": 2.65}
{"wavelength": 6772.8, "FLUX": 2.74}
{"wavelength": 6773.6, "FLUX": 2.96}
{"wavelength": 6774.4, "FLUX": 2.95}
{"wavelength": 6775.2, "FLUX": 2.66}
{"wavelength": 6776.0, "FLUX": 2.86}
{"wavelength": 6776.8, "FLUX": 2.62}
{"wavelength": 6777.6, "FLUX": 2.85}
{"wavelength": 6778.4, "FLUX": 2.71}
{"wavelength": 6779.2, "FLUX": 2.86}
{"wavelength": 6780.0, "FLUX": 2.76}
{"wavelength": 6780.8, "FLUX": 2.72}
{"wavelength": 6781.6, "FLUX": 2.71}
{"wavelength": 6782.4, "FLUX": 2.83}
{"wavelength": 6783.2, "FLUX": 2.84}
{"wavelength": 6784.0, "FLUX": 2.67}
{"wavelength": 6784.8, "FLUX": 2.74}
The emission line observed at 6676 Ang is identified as C III] 1909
